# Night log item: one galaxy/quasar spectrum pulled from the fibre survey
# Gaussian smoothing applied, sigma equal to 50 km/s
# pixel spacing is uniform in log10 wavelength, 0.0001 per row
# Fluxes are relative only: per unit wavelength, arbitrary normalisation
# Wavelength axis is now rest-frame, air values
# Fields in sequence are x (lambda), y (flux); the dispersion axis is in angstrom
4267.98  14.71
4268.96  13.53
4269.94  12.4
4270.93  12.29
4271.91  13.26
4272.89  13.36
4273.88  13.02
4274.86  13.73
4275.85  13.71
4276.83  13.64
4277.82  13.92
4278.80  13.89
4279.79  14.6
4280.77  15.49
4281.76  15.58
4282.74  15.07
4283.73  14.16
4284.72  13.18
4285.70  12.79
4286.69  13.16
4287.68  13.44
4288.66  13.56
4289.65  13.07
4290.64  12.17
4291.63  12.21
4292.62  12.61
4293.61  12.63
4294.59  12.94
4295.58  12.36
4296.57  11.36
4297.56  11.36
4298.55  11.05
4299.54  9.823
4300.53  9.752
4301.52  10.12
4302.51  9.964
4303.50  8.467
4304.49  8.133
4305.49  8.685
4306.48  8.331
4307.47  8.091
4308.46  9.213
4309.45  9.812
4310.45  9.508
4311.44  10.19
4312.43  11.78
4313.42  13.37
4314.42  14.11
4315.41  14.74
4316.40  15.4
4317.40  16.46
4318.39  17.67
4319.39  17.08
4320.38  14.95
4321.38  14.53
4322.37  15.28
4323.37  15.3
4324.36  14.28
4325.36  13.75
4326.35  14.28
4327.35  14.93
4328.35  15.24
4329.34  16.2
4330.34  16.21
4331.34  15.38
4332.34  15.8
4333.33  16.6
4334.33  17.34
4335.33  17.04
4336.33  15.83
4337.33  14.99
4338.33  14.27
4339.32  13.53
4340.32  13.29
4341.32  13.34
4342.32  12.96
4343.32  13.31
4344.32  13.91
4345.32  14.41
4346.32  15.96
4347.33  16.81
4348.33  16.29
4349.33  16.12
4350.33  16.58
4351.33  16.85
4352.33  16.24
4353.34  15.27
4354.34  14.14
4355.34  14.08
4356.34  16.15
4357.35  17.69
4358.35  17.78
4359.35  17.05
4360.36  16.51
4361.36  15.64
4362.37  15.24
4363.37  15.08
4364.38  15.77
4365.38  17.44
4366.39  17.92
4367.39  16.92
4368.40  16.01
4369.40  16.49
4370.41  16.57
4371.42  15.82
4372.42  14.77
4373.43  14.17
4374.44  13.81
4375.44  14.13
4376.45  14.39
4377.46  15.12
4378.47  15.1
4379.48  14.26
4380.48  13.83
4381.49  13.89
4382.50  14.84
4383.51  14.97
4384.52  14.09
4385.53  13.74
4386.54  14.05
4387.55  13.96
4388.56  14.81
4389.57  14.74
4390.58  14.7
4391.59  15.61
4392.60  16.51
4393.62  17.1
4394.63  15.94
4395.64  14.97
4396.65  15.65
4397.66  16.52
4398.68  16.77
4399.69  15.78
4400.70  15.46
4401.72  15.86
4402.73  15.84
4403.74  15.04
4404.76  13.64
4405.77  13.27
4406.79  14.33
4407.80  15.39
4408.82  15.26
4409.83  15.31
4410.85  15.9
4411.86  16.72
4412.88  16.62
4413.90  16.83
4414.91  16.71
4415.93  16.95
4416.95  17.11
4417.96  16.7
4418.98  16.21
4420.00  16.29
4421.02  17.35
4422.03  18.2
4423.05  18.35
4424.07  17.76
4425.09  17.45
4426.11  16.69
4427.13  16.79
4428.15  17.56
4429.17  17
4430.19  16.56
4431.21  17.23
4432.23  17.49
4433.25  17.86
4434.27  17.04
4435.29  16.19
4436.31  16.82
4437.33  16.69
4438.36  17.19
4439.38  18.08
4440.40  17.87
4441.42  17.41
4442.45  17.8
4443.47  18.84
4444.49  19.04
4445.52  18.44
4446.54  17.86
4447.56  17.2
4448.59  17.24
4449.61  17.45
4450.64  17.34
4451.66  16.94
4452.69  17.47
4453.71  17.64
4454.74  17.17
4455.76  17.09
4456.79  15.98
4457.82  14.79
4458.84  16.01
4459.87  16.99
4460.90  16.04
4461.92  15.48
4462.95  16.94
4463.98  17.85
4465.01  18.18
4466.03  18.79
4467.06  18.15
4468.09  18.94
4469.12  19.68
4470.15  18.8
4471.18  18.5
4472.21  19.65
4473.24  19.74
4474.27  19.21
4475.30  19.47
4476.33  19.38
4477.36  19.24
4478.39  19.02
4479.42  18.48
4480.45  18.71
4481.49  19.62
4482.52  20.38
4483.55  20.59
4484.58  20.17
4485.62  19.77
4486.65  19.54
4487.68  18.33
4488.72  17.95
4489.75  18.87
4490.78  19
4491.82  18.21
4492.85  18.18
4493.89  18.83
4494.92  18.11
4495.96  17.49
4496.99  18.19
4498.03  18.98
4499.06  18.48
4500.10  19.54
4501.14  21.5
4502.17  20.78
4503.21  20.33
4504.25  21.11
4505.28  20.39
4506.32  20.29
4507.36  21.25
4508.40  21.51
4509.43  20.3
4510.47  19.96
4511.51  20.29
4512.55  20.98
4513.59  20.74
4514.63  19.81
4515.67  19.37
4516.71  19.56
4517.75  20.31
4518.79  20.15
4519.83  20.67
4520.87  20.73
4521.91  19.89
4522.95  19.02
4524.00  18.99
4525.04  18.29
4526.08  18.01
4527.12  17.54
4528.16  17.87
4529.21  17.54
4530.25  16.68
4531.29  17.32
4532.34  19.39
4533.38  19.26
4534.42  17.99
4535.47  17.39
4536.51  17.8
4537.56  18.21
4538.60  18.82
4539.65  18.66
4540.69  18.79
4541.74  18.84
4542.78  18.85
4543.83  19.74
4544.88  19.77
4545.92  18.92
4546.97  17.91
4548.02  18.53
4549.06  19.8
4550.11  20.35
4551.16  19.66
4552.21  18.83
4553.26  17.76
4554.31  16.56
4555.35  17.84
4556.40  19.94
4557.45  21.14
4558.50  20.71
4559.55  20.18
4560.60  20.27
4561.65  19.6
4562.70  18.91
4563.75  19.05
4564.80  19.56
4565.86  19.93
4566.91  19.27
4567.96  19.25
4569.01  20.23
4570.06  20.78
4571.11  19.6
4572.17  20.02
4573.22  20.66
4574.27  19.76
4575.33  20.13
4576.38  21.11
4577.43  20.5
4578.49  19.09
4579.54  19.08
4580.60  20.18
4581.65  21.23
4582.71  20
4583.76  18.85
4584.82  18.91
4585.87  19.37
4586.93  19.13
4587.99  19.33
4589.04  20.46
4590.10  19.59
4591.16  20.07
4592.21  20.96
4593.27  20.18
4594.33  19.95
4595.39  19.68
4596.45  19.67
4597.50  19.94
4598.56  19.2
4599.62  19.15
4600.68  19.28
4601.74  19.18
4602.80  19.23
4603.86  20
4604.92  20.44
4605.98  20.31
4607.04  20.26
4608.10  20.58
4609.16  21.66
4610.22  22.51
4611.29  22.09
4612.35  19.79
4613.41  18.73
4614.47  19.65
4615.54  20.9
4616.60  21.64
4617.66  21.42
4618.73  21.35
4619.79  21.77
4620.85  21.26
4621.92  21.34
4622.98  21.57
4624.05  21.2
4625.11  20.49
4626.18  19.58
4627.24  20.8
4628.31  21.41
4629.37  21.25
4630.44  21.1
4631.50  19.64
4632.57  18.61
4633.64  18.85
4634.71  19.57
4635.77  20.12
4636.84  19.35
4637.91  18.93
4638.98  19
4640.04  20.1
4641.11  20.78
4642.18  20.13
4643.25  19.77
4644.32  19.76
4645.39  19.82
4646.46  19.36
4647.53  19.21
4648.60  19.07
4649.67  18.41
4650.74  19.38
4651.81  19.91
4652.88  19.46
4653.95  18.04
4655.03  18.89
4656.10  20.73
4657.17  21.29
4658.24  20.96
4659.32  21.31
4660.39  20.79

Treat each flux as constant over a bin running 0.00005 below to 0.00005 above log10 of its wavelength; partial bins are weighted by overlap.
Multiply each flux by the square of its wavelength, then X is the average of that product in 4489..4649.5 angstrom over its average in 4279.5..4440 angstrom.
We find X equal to 1.5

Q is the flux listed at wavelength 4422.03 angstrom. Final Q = 18.2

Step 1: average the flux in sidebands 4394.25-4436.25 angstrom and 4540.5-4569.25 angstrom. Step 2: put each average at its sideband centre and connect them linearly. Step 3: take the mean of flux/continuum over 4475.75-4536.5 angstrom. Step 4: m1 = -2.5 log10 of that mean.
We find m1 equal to -0.06 mag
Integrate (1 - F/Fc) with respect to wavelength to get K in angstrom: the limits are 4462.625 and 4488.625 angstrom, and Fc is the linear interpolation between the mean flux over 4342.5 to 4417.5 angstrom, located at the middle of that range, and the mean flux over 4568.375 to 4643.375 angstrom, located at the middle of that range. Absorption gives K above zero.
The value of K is -2.37 angstrom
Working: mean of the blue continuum 15.5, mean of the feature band 19.1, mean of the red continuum 20.2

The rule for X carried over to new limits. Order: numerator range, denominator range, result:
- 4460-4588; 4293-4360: 1.52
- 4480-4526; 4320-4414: 1.36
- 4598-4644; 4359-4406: 1.47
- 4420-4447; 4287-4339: 1.41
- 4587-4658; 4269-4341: 1.74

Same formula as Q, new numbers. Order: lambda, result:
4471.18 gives 18.5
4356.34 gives 16.15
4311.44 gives 10.19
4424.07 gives 17.76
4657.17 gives 21.29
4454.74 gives 17.17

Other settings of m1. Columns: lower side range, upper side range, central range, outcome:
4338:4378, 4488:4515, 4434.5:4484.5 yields 0.03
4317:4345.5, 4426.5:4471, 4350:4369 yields -0.04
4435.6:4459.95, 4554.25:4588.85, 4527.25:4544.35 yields 0.04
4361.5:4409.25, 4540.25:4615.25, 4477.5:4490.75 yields -0.10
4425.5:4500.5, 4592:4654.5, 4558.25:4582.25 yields -0.03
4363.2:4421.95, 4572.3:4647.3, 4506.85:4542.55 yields -0.05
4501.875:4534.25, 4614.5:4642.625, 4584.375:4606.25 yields 0.03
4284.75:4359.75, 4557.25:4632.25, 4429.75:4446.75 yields -0.07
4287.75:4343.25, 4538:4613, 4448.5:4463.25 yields 0.00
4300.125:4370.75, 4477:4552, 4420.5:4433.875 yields -0.03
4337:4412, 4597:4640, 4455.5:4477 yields -0.04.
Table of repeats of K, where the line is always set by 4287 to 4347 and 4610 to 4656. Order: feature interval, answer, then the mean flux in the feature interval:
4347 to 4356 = -1.2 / 15.8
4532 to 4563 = -1.3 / 19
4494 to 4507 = -1.8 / 19.6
